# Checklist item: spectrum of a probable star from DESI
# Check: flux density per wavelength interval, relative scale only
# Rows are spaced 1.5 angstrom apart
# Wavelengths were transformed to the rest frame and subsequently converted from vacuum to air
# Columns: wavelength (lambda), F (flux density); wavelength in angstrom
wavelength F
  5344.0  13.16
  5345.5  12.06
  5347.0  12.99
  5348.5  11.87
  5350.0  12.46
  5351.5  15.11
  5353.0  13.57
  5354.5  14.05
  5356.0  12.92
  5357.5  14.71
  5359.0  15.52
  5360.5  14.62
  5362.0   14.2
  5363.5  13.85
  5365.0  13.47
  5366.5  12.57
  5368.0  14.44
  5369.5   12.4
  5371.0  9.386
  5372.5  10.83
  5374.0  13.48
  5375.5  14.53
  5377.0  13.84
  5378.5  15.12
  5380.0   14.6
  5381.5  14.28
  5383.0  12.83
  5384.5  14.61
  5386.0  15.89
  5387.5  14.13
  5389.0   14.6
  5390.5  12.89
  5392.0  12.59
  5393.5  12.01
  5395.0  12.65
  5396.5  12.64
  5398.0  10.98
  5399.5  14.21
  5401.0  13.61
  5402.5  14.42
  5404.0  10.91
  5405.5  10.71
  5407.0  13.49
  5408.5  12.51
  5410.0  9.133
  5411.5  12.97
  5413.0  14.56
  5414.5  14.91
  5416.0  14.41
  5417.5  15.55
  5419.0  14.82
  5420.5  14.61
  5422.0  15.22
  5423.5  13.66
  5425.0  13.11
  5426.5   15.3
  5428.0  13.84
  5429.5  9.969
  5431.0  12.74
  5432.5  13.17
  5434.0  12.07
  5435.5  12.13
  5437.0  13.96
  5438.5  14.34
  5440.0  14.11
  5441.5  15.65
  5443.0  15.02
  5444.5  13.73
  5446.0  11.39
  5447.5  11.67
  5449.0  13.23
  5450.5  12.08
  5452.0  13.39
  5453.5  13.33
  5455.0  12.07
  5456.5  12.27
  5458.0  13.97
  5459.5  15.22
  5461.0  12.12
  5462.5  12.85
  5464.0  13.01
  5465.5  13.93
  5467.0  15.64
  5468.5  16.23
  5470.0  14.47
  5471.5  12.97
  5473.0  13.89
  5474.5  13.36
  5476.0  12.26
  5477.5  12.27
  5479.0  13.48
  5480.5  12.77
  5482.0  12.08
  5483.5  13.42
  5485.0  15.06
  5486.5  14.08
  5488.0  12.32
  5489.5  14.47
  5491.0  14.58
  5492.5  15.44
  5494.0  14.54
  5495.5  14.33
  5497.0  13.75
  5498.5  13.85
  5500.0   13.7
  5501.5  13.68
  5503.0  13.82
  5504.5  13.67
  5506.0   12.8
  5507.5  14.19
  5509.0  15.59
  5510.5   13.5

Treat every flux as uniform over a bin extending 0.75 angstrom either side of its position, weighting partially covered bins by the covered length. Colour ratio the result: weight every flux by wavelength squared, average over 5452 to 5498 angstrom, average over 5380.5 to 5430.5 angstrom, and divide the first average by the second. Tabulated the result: 1.05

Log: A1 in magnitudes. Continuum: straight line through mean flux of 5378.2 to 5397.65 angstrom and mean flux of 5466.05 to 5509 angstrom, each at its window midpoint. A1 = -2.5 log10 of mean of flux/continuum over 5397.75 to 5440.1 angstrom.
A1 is 0.03 mag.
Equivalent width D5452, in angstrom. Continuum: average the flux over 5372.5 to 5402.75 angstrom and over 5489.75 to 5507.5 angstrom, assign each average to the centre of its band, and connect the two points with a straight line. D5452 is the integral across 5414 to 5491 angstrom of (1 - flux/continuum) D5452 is 1.6 angstrom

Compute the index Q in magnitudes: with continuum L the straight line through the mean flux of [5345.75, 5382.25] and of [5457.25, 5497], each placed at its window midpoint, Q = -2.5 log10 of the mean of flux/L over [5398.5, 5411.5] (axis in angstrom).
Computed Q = 0.10 mag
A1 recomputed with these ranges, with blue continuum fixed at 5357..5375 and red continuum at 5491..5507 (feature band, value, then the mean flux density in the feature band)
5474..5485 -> 0.08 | 12.9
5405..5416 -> 0.06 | 12.8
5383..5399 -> 0.01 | 13.3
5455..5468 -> 0.02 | 13.6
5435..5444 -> -0.04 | 14.2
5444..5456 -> 0.10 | 12.6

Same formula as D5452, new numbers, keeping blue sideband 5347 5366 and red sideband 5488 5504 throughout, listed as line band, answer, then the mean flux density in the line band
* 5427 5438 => 1.0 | 12.7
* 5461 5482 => 0.8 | 13.5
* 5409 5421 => 0.1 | 13.8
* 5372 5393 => 0.0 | 13.9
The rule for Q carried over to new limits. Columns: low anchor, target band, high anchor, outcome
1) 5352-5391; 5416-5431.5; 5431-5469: -0.03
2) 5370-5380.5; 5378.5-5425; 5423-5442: -0.02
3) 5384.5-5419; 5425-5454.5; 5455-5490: 0.02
